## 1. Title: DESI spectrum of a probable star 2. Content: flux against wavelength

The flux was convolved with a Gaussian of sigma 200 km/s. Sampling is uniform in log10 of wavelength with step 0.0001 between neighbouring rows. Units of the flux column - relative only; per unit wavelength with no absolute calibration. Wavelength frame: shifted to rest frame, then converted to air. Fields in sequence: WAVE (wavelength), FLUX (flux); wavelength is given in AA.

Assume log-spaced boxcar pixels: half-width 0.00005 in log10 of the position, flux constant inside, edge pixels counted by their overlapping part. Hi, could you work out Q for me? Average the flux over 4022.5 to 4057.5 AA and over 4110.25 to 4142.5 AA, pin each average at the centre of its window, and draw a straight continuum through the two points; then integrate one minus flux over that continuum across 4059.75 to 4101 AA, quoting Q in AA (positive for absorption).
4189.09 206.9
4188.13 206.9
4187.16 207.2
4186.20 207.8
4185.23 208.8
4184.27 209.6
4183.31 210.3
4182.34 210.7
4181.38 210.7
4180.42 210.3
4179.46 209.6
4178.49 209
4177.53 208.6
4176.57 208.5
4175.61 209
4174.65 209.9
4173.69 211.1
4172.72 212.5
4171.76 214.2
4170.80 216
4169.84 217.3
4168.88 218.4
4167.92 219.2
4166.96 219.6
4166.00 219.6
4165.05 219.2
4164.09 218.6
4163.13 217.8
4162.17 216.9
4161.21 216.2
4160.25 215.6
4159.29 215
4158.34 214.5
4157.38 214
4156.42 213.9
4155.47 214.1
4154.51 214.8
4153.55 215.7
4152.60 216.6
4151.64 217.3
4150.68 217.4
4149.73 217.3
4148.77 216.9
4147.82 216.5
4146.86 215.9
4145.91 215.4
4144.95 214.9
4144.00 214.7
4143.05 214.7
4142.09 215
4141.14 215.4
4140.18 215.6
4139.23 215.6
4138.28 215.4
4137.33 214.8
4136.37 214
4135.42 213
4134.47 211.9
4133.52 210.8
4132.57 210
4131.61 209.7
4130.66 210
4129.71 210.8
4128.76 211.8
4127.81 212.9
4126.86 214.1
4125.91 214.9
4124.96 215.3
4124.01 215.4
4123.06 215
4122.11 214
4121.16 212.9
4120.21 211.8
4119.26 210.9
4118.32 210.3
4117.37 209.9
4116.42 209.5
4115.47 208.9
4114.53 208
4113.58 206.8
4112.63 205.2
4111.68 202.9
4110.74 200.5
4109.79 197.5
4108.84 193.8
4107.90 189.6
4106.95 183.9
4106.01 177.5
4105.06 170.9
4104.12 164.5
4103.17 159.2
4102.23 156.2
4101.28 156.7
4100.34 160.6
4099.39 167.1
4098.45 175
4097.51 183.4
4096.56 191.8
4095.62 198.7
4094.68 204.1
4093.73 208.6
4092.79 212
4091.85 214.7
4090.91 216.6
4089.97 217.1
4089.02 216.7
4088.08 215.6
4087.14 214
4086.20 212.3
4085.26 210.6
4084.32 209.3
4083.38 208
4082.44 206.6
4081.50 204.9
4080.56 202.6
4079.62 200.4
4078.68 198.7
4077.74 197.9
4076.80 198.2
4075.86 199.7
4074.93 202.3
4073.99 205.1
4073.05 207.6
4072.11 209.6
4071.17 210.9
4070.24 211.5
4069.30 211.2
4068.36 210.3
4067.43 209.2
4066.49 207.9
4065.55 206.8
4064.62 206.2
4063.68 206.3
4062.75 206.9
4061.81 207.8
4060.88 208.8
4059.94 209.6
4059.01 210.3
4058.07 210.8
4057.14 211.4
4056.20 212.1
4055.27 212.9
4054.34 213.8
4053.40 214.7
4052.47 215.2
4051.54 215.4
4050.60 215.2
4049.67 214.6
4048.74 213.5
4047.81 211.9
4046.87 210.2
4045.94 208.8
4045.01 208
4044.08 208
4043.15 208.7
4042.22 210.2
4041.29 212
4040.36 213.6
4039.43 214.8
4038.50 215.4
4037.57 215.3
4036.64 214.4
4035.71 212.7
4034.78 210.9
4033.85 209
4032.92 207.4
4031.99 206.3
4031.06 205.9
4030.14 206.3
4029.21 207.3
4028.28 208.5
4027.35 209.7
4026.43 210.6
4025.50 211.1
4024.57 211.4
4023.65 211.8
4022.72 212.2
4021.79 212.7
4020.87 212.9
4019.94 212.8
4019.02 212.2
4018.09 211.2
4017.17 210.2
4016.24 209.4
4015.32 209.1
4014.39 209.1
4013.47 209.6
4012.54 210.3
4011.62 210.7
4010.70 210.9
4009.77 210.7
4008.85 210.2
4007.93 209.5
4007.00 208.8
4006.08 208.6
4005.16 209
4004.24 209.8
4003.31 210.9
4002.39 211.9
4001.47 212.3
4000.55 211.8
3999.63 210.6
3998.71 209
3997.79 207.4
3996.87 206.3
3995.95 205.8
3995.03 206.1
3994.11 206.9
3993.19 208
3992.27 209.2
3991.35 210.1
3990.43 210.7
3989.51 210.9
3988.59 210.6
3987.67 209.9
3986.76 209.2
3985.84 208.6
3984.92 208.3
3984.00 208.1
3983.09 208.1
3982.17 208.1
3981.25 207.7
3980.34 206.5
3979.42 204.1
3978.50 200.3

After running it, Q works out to 1.5 AA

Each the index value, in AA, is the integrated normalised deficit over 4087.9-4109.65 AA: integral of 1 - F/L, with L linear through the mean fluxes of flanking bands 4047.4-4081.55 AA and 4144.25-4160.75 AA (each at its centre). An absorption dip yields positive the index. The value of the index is 2.4 AA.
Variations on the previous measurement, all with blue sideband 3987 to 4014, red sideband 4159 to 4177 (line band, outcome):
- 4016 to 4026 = -0.1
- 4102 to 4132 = 1.7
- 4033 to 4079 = 0.4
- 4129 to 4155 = 0.0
